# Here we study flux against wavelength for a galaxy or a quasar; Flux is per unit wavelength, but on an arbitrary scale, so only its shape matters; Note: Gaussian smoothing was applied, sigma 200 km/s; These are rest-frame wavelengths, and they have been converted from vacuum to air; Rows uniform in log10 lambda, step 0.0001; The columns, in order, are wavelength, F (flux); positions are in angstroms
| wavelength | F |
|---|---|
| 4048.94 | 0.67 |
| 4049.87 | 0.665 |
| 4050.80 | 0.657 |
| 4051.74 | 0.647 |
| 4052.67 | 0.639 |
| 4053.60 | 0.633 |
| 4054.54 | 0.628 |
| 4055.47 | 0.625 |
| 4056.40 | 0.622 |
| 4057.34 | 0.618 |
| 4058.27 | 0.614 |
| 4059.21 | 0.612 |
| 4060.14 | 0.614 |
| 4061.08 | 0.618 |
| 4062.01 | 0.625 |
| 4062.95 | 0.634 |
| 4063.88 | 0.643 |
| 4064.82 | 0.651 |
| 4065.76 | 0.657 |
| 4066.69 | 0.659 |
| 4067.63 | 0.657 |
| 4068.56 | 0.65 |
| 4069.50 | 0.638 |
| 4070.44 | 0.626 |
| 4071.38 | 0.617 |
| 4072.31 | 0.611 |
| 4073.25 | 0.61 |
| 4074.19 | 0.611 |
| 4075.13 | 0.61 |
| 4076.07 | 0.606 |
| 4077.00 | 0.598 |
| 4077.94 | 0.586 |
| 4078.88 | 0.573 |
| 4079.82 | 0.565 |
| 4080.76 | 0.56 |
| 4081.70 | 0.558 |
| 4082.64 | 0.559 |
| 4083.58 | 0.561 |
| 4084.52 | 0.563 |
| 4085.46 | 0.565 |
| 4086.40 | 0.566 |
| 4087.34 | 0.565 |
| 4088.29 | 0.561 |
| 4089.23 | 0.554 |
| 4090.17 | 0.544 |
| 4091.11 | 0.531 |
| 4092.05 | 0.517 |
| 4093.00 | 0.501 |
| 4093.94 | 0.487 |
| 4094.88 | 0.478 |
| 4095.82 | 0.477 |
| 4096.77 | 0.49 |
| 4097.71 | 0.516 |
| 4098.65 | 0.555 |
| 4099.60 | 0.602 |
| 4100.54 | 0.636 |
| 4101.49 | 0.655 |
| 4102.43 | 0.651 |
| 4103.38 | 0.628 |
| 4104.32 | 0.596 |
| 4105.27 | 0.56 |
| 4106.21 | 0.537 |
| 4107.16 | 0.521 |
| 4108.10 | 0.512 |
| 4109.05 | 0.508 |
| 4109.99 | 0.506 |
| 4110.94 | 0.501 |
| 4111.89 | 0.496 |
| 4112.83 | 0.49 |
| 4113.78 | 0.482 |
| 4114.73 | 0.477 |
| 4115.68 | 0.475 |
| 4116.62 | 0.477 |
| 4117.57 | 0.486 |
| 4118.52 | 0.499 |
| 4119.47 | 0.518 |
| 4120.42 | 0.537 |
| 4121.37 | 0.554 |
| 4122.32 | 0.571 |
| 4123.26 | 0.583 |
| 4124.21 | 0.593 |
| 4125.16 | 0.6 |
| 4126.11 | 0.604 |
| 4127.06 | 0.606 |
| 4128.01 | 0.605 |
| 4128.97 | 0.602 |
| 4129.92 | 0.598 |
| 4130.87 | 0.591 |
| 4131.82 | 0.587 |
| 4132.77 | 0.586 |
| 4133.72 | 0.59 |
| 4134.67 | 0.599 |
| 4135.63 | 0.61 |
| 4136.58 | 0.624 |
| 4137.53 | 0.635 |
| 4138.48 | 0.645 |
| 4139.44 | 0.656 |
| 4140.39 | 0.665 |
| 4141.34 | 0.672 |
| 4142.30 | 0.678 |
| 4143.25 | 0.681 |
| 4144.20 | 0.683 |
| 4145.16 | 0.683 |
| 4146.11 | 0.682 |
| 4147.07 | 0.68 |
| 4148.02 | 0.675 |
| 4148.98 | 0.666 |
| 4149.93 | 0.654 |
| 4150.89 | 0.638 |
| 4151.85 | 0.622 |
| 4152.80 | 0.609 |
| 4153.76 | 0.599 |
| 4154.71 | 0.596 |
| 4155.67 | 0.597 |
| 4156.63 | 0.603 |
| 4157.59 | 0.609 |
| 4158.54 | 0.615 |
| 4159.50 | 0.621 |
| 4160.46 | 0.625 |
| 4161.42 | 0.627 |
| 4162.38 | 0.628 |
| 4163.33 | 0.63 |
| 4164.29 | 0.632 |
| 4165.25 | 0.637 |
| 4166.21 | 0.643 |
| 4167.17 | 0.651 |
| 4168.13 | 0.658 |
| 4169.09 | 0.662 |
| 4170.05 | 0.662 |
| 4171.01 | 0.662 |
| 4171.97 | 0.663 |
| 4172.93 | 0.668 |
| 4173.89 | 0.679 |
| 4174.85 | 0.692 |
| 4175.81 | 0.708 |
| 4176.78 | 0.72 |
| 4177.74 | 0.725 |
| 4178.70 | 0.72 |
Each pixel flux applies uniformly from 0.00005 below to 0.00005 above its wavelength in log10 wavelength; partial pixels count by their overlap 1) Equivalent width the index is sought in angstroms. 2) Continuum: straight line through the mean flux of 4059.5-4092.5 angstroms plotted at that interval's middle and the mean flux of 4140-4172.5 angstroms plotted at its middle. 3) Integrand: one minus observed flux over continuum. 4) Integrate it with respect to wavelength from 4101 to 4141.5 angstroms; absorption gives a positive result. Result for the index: 3.6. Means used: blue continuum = 0.596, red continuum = 0.644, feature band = 0.569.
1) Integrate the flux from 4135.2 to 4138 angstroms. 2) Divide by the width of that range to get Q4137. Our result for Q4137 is 0.624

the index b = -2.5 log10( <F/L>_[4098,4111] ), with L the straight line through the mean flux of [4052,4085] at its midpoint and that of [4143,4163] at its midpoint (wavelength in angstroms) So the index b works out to 0.10 mag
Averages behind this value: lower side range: 0.613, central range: 0.571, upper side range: 0.637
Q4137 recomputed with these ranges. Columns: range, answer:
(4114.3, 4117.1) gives 0.477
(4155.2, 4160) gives 0.609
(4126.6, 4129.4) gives 0.602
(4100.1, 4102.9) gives 0.647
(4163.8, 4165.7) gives 0.634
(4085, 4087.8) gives 0.566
